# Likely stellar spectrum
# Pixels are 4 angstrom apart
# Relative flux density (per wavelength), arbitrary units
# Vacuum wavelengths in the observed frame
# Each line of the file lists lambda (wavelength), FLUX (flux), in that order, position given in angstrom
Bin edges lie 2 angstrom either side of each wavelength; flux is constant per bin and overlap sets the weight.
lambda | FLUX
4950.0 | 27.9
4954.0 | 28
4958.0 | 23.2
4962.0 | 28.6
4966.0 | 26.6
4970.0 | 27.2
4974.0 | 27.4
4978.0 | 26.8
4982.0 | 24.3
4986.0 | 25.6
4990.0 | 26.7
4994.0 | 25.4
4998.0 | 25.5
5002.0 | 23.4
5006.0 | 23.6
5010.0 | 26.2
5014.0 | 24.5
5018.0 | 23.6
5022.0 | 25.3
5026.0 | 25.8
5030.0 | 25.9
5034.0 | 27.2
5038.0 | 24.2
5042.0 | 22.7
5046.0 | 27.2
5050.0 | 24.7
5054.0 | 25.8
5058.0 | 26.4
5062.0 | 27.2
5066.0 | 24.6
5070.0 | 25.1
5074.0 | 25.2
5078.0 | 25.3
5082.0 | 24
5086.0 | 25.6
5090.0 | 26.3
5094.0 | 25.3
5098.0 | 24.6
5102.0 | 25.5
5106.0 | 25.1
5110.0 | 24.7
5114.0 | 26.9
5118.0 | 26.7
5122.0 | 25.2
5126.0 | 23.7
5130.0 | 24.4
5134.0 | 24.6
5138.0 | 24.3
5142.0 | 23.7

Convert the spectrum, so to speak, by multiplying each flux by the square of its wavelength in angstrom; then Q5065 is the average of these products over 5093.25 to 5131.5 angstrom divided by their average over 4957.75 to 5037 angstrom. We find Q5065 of 1.03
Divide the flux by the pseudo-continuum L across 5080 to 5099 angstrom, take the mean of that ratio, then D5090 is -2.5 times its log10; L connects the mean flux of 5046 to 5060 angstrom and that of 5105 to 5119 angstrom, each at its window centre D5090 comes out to 0.03 mag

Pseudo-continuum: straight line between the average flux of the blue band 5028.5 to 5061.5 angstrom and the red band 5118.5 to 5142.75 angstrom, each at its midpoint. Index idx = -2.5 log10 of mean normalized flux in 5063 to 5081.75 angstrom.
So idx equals 0.01 mag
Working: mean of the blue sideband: 25.6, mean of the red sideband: 24.5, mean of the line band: 25.1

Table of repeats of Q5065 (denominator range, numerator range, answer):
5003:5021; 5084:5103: 1.07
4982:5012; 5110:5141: 1.05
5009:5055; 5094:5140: 1.03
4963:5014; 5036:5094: 1.01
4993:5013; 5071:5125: 1.06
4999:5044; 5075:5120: 1.06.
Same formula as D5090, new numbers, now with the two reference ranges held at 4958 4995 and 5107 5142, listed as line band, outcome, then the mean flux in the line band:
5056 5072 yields -0.012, 25.8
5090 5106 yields -0.002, 25.3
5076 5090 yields 0.009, 25.2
